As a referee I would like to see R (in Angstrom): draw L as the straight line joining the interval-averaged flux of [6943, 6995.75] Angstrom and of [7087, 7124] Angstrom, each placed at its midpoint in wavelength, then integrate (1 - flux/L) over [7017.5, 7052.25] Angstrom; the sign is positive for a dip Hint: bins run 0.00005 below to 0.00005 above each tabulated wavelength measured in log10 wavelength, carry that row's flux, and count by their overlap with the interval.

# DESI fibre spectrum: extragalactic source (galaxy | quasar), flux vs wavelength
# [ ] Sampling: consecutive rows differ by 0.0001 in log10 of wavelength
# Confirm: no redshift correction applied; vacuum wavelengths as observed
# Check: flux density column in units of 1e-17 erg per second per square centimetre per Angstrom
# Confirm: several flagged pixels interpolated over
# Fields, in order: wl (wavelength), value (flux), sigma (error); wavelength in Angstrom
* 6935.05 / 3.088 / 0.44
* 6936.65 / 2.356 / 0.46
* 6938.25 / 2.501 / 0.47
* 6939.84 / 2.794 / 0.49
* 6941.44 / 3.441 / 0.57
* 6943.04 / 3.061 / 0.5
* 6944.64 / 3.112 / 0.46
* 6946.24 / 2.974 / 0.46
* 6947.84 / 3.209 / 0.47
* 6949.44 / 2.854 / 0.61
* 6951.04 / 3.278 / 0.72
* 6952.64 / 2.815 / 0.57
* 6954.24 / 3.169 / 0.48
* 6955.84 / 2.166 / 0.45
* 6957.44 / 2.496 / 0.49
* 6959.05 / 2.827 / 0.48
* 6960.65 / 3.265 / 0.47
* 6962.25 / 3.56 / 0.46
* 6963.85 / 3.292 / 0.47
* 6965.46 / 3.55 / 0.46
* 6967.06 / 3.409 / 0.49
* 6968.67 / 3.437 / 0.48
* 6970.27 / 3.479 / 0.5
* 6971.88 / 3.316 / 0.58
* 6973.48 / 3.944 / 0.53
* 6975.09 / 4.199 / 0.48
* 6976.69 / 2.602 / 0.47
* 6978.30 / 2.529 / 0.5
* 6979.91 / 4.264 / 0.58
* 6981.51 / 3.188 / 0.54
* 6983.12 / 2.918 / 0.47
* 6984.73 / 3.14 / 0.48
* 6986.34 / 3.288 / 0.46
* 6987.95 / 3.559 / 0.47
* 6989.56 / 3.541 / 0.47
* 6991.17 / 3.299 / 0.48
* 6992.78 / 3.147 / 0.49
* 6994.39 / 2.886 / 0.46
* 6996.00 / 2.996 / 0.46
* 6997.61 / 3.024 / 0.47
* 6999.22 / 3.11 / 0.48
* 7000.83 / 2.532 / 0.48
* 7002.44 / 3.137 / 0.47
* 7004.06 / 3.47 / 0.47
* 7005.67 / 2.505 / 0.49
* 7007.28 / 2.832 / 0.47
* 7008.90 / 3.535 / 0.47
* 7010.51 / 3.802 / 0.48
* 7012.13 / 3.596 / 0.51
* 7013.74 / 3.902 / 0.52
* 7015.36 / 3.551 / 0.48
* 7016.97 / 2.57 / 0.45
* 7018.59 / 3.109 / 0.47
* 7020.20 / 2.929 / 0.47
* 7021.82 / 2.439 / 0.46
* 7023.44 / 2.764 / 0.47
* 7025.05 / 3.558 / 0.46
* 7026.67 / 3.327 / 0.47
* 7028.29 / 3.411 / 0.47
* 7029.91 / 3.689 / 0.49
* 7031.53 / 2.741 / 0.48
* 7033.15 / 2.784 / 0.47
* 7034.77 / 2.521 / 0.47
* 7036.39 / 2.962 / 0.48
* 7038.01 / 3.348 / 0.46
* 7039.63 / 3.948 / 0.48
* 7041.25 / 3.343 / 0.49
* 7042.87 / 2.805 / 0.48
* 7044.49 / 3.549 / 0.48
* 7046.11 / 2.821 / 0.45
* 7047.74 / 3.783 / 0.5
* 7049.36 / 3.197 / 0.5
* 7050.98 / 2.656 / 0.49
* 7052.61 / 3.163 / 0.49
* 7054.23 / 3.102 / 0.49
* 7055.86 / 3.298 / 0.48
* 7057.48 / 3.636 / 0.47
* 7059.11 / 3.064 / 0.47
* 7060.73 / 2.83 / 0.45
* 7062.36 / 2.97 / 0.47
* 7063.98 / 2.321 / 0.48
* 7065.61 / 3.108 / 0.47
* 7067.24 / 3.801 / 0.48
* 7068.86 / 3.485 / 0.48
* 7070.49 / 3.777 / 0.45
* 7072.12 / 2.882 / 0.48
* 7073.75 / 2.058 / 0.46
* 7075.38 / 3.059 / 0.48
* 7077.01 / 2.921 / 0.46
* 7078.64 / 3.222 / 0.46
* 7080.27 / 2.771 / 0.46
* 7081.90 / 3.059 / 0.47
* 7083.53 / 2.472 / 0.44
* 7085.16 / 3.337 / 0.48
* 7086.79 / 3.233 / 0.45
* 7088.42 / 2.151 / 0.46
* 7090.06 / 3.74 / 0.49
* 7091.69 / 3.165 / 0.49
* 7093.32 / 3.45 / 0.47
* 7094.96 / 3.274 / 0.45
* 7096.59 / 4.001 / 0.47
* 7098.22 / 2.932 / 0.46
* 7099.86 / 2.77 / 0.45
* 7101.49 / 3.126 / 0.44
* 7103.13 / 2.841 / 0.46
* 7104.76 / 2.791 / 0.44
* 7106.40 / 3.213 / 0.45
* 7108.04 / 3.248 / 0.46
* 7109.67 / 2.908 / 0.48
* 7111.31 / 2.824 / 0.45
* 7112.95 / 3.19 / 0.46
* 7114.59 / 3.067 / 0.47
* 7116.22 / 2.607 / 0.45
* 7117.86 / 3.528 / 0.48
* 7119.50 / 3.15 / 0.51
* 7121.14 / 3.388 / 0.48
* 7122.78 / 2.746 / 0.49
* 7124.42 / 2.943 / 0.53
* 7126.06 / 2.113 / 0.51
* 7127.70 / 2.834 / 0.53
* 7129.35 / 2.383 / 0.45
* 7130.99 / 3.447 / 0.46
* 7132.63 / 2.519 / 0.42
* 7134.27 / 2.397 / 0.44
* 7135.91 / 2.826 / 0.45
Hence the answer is 0.3 Angstrom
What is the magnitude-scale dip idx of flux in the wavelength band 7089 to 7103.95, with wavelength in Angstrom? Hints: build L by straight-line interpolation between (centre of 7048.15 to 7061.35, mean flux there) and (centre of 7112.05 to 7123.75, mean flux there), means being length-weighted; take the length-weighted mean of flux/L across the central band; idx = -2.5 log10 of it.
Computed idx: -0.04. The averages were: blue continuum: 3.14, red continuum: 3.09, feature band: 3.24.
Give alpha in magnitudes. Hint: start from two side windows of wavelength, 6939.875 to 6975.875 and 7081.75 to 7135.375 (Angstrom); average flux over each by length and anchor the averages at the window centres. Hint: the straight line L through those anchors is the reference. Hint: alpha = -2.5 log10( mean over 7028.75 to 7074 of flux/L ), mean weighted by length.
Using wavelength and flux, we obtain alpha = -0.02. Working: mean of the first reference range 3.21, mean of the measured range 3.15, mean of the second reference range 2.99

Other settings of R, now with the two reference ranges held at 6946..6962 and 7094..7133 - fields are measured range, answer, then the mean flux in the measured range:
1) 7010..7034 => -1.99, 3.2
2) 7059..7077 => -0.28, 3.03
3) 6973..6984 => -1.58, 3.36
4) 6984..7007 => -1.29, 3.11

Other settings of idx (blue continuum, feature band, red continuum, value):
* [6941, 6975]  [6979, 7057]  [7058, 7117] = -0.022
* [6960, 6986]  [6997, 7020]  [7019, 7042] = 0.012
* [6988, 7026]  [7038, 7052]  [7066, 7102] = -0.044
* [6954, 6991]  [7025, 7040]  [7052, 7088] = -0.017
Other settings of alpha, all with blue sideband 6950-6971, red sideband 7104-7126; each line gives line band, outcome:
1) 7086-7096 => -0.054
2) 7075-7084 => 0.041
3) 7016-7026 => 0.062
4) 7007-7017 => -0.132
